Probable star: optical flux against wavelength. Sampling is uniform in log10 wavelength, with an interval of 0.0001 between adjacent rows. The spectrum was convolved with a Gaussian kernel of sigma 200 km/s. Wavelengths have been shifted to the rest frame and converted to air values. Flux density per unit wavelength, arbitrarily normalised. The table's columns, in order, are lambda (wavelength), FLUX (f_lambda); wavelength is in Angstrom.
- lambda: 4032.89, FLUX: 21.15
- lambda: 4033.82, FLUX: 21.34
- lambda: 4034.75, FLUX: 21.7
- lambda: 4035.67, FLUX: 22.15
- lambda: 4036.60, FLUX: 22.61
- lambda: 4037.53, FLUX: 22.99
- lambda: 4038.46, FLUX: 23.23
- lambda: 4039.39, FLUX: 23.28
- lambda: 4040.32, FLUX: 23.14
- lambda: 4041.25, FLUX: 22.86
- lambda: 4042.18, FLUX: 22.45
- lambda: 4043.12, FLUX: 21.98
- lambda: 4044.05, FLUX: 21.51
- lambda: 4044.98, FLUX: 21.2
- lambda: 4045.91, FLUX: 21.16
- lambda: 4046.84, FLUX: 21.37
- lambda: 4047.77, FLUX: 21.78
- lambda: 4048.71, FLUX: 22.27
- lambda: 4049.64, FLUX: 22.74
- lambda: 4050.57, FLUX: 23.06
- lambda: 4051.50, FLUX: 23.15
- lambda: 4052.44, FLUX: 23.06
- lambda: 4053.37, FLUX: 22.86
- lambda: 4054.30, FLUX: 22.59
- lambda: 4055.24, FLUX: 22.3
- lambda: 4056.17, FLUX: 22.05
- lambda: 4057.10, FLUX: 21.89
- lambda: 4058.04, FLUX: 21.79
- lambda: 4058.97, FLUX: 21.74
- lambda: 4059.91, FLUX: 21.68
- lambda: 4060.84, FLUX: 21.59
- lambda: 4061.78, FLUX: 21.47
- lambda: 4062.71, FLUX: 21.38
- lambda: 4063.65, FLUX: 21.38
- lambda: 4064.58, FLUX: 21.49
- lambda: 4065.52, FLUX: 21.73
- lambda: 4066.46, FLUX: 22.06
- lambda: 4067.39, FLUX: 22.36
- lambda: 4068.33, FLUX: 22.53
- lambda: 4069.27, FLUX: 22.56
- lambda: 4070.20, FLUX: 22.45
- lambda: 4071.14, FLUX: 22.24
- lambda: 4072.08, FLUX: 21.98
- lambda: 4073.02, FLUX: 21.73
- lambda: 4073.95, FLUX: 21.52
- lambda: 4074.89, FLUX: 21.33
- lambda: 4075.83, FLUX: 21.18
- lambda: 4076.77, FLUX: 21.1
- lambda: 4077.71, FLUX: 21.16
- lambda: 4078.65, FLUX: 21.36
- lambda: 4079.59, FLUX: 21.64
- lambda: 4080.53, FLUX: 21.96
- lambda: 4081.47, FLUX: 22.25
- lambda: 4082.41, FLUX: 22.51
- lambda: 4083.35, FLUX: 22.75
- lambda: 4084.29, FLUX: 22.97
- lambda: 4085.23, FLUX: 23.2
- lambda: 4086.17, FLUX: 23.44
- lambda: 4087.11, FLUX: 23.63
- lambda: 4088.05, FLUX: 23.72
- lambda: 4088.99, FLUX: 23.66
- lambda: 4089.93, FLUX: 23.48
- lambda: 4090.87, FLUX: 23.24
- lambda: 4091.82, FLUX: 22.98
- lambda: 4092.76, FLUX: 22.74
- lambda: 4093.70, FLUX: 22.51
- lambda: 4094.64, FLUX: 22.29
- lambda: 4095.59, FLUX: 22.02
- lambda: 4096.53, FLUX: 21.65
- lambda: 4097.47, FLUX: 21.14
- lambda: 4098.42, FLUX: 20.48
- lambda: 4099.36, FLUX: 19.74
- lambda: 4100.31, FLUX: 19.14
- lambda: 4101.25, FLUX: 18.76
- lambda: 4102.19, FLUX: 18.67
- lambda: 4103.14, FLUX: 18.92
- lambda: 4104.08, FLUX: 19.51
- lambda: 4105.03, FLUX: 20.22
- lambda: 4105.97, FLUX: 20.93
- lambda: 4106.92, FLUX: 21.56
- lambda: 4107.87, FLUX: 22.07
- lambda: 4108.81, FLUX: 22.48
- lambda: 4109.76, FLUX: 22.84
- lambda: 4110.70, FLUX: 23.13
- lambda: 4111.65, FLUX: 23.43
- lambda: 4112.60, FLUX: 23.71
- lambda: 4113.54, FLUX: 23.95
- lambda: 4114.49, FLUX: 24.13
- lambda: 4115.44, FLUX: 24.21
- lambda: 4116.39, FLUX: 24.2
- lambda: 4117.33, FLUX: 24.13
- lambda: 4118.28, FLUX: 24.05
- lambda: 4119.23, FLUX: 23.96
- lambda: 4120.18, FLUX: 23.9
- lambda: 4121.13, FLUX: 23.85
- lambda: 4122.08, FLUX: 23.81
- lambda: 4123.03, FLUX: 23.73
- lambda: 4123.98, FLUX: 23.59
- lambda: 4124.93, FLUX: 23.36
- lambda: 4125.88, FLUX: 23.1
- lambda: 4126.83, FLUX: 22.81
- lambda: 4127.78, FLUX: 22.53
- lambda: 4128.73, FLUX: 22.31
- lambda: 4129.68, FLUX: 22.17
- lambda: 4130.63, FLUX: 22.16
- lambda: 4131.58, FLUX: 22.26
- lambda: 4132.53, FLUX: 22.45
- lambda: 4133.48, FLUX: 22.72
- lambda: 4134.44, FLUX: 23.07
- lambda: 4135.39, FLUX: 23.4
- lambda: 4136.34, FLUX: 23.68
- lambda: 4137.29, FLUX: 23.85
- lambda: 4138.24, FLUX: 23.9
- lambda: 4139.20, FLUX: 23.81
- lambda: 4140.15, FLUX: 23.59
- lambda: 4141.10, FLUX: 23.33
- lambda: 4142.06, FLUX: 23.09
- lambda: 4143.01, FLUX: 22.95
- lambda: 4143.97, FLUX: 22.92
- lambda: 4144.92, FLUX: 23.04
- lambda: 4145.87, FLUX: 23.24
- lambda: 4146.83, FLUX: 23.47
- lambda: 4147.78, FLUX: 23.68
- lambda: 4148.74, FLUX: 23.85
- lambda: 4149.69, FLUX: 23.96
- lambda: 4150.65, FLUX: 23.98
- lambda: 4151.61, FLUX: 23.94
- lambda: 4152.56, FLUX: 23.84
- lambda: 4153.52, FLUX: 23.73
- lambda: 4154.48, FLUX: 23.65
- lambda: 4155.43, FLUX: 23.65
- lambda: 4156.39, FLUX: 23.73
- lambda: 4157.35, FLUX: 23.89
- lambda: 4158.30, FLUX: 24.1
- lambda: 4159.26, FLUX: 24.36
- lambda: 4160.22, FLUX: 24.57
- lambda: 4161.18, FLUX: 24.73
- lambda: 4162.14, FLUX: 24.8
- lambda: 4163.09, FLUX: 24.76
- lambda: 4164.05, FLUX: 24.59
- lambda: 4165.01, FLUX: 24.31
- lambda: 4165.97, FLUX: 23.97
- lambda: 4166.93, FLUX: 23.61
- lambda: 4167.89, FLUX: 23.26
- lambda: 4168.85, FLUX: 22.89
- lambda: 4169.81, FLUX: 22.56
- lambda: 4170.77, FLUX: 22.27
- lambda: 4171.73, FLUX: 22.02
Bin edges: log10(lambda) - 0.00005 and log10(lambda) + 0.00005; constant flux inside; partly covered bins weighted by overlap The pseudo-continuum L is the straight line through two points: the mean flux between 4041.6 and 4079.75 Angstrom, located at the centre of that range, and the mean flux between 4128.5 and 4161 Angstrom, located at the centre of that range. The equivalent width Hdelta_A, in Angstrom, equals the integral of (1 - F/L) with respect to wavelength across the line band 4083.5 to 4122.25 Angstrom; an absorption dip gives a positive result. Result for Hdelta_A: 0.5 Angstrom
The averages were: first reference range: 21.9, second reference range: 23.4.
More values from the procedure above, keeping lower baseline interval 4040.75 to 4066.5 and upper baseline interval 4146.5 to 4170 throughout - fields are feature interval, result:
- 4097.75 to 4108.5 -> 1.3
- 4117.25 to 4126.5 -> -0.2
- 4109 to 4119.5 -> -0.3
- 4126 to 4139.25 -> 0.3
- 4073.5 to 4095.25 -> 0.1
